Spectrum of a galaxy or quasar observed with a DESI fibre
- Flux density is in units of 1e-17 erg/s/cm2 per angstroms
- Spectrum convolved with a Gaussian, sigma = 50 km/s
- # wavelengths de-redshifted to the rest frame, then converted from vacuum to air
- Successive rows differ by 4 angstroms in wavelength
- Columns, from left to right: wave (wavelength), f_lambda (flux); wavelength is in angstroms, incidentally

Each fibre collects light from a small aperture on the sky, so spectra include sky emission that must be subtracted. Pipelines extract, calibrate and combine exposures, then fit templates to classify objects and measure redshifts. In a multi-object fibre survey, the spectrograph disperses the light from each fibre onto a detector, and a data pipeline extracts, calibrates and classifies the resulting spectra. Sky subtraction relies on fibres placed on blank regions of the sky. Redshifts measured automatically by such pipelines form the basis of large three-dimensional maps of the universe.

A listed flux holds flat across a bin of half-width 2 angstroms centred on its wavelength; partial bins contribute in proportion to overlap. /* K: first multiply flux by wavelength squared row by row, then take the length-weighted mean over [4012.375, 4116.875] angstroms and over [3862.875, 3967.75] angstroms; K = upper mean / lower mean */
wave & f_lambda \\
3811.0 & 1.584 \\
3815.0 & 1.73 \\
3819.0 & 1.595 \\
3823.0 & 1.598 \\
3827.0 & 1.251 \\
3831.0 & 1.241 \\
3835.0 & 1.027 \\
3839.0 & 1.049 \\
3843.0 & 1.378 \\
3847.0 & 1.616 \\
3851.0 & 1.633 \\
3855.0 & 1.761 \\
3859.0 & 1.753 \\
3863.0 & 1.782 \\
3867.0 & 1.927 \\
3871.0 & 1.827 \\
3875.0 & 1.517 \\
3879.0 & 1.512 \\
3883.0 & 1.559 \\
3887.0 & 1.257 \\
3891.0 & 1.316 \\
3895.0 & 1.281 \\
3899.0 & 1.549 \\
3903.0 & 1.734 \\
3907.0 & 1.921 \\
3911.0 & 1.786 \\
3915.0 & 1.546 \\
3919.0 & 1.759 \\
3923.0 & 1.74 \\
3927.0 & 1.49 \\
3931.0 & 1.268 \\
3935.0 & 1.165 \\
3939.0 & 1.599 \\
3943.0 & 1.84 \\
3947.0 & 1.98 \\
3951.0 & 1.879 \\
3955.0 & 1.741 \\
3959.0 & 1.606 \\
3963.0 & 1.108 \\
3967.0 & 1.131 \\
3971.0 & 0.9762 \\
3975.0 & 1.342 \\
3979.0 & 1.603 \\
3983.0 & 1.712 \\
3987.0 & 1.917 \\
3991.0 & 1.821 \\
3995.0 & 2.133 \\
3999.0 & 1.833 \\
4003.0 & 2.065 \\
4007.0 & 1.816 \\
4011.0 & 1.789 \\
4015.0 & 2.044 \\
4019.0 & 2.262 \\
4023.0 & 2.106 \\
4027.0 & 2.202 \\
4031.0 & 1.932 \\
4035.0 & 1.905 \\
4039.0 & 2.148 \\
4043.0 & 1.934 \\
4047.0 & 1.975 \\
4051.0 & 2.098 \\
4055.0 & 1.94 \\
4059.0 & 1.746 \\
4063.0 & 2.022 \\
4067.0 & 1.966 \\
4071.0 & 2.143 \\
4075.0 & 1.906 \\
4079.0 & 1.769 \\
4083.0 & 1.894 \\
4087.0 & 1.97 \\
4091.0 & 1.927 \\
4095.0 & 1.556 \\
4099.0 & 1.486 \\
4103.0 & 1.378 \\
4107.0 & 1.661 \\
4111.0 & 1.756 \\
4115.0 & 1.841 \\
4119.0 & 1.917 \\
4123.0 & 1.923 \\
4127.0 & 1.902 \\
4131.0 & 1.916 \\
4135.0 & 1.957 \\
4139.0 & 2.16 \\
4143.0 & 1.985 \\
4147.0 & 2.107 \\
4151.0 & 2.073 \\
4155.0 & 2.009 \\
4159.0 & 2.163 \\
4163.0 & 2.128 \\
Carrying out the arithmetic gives 1.29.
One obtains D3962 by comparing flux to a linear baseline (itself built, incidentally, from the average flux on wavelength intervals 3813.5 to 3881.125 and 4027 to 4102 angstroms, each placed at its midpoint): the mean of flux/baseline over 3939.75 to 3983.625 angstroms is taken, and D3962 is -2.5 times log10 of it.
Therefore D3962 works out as 0.13 mag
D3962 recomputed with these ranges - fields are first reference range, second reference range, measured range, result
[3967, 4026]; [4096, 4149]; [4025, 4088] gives -0.09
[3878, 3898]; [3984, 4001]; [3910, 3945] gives 0.01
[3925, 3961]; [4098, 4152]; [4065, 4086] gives -0.08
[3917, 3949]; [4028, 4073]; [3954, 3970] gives 0.25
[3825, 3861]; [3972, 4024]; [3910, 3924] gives -0.05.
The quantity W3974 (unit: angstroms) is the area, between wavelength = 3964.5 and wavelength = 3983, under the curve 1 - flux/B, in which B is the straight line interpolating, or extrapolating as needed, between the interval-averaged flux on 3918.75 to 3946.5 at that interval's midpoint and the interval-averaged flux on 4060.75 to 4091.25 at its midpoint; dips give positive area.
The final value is 4.06 angstroms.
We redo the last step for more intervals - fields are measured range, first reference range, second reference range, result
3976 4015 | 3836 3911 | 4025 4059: 0.7 angstroms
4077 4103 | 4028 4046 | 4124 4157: 3.4 angstroms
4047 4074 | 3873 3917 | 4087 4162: -3.0 angstroms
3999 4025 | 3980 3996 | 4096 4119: -2.6 angstroms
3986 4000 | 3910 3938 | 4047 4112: -2.3 angstroms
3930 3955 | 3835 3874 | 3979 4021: 2.1 angstroms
